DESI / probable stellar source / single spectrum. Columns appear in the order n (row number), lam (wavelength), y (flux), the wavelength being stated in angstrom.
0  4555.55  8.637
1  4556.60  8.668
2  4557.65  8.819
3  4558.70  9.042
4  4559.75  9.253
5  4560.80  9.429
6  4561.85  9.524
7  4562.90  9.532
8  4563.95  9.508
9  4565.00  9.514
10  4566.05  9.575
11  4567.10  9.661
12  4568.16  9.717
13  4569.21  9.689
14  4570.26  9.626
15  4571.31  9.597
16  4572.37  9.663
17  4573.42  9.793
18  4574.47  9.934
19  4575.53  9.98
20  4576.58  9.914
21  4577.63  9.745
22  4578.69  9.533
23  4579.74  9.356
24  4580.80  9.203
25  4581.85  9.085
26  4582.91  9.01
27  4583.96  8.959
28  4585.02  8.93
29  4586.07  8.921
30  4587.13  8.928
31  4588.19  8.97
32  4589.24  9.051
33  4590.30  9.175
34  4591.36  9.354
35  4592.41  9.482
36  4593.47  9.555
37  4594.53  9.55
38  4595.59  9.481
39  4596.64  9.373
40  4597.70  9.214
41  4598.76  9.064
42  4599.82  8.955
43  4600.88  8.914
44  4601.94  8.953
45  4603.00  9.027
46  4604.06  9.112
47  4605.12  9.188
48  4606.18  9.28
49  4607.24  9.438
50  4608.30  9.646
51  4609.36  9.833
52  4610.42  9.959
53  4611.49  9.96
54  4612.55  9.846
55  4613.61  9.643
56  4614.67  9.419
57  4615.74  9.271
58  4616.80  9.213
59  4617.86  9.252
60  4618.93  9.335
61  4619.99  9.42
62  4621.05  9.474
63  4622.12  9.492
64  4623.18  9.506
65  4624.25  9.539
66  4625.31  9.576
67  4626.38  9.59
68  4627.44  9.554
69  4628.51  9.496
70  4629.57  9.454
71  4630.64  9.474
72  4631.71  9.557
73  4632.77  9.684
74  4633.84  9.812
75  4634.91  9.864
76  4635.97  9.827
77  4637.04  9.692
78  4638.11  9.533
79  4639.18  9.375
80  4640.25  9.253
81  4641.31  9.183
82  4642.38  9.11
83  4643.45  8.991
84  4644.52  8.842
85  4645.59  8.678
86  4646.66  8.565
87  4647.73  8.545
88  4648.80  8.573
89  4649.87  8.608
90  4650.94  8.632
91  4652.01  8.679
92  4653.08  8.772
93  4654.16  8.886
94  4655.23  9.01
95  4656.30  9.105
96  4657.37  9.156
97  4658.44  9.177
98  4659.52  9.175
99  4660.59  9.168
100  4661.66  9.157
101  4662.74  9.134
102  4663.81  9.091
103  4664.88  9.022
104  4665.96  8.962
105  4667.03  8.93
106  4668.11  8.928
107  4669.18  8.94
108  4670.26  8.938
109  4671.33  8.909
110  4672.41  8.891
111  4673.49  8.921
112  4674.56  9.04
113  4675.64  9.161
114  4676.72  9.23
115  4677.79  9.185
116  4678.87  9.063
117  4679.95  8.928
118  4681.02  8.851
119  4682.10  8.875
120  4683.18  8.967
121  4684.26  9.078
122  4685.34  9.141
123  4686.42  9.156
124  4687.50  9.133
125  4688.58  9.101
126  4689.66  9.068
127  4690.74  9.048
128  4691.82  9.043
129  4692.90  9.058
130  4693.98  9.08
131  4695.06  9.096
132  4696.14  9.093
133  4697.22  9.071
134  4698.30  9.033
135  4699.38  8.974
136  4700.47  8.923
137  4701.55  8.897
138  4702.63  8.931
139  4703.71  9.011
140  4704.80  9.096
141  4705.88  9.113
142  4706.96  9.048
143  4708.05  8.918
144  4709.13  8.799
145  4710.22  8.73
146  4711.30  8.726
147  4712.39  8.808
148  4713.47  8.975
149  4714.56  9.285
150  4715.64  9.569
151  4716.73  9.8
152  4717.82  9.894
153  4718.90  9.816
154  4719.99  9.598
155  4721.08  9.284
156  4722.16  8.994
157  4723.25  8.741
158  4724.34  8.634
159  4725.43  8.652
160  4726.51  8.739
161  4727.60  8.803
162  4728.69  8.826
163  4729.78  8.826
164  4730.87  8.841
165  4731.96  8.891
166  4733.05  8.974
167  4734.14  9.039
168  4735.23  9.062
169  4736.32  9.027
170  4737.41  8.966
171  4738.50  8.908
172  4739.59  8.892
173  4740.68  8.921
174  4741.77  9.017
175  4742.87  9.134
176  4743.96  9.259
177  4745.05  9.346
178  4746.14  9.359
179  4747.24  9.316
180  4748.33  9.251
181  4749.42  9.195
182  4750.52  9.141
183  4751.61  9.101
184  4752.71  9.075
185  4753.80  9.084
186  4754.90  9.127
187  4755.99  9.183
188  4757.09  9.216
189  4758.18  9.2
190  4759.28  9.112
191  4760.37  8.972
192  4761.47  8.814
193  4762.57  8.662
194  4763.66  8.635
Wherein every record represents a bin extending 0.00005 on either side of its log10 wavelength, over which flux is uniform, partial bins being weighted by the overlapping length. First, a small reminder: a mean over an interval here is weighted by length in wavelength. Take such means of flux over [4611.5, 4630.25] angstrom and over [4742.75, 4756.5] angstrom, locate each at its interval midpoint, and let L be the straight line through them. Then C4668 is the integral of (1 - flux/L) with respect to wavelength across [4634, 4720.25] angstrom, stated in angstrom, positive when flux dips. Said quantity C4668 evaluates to 2.7 angstrom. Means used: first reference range 9.49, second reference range 9.2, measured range 9.07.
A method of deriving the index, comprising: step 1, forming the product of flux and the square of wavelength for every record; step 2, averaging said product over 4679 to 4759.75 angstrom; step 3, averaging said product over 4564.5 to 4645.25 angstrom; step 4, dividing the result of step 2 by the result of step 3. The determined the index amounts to 1.01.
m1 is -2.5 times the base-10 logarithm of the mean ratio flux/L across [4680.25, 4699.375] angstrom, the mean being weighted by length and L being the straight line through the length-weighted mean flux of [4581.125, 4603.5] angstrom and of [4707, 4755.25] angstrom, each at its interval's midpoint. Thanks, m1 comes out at 0.01 mag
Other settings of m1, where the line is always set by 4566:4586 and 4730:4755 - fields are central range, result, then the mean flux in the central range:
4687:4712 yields 0.02 mag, 9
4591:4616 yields 0.00 mag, 9.4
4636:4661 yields 0.04 mag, 9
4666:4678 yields 0.03 mag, 9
